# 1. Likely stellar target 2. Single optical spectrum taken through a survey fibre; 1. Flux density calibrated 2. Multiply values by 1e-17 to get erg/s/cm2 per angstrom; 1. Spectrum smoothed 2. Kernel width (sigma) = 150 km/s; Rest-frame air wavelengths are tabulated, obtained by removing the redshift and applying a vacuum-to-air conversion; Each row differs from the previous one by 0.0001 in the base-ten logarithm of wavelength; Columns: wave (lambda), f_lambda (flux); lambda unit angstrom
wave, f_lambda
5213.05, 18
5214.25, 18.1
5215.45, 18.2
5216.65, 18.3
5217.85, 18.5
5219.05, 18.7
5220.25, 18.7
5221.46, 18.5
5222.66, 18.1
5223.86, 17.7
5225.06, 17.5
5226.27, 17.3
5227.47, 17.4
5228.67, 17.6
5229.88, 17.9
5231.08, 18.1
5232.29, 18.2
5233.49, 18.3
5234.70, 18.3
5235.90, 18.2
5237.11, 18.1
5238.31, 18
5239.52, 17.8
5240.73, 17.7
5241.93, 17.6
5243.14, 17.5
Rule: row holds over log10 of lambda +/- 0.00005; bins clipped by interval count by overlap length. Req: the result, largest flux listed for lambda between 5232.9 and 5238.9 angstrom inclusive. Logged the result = 18.3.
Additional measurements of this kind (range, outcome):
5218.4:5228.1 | 18.7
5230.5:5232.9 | 18.2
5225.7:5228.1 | 17.4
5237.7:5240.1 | 18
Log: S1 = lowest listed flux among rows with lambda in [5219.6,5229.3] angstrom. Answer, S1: 17.3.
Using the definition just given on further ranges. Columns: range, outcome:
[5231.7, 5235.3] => 18.2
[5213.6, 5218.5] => 18.1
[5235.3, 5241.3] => 17.7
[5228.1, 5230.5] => 17.6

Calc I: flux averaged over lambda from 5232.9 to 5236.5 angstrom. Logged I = 18.3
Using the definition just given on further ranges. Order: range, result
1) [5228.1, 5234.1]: 18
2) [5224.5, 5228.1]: 17.4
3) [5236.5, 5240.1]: 18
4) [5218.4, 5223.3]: 18.5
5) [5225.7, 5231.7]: 17.7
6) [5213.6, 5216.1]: 18.2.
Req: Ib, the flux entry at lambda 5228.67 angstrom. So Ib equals 17.6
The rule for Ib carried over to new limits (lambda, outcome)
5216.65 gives 18.3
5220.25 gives 18.7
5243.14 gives 17.5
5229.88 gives 17.9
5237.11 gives 18.1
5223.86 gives 17.7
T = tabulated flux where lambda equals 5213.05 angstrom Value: 18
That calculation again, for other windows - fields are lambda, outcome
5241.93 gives 17.6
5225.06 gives 17.5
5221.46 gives 18.5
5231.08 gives 18.1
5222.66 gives 18.1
